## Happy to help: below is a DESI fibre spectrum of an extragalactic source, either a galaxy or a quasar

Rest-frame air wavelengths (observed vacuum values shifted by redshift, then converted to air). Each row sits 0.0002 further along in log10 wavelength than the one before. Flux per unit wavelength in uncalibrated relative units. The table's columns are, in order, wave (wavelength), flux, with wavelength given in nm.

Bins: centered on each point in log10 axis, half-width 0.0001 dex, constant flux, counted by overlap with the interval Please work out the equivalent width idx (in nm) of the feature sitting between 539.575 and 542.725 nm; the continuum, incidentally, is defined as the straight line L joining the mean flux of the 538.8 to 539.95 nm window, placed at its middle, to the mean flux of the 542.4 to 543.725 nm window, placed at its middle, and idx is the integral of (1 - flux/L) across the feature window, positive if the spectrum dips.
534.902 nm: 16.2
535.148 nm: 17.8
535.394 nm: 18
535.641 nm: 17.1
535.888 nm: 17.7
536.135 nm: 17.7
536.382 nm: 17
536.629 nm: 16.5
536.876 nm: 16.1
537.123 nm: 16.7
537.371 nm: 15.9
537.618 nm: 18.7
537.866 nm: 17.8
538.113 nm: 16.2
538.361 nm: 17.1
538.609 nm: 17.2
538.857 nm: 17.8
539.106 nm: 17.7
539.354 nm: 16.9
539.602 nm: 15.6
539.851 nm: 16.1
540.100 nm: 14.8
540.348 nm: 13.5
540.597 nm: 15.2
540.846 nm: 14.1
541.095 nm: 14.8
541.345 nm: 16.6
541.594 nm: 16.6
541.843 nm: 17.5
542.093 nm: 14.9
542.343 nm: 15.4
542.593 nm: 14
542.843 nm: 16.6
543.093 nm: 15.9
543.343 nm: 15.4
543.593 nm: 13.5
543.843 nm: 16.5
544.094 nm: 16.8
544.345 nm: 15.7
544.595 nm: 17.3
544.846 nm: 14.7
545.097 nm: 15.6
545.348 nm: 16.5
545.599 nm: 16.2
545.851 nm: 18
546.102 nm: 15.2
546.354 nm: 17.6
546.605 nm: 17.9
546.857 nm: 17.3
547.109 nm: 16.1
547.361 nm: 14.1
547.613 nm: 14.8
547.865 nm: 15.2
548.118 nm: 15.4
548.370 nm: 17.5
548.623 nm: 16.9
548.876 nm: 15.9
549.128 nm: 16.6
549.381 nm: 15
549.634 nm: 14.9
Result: 0.13 nm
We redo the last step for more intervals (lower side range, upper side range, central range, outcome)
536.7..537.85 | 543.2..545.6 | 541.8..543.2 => 0.043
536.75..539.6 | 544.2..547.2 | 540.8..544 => 0.225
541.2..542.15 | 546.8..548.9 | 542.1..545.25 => 0.130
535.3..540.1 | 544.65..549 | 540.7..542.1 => 0.071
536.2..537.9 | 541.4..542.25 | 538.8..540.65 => 0.077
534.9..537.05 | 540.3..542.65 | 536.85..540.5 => -0.058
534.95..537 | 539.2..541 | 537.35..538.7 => -0.086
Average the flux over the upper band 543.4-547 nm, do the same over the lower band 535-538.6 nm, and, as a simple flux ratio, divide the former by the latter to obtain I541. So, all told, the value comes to 0.95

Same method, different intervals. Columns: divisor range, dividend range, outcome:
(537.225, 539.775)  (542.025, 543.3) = 0.90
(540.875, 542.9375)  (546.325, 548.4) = 1.02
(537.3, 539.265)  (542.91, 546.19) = 0.92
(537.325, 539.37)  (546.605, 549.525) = 0.92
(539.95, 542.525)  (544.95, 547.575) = 1.07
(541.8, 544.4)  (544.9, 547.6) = 1.05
